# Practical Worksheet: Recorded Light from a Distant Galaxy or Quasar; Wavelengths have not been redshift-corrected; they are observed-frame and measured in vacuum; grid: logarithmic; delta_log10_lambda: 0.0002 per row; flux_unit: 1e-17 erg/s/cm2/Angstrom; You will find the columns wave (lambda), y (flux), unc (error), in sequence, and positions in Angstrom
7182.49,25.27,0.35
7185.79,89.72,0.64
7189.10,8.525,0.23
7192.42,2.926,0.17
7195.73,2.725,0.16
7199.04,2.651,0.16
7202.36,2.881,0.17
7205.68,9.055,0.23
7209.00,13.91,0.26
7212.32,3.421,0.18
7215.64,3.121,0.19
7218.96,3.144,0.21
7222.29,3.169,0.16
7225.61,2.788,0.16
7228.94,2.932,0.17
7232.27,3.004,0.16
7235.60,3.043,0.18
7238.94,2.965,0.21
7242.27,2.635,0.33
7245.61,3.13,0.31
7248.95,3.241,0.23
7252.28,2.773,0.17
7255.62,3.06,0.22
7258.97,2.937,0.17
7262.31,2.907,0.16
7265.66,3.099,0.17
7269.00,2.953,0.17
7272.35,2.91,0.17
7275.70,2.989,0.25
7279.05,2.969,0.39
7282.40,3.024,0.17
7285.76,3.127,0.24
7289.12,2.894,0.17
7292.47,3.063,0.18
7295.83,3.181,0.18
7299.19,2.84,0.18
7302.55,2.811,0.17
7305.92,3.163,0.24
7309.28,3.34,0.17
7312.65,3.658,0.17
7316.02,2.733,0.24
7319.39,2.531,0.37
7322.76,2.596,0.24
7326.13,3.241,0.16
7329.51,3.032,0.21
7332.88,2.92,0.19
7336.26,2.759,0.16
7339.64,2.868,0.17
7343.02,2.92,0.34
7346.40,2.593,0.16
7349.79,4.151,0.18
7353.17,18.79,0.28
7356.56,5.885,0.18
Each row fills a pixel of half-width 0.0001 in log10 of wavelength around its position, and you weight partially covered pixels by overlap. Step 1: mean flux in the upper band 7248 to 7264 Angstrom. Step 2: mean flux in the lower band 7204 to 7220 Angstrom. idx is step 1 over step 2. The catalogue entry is 0.45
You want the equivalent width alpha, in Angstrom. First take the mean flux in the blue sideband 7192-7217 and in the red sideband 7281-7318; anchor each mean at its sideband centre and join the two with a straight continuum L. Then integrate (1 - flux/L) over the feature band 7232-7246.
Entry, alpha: 4.7 Angstrom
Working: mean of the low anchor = 5.22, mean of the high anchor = 3.07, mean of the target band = 2.93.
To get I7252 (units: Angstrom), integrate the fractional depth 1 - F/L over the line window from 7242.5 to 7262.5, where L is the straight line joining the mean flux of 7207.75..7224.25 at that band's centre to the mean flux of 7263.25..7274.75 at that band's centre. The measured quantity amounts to 3.5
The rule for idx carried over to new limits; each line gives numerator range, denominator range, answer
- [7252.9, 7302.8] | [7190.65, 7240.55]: 0.72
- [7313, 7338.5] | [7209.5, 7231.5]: 0.78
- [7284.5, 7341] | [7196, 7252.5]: 0.75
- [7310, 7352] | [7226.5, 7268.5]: 1.08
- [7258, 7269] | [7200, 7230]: 0.61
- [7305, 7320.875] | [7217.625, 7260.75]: 1.03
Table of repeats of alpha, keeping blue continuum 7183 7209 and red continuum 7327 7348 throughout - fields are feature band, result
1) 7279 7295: 9.9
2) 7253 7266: 9.4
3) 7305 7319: 5.8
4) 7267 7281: 9.5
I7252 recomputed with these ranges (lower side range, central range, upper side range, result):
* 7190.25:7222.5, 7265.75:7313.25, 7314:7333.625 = 4.9 Angstrom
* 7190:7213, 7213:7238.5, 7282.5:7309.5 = 9.7 Angstrom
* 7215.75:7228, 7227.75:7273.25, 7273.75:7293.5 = 0.8 Angstrom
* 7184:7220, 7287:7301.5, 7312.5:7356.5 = 8.3 Angstrom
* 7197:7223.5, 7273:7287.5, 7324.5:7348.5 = 3.3 Angstrom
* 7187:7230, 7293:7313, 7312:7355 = 6.3 Angstrom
